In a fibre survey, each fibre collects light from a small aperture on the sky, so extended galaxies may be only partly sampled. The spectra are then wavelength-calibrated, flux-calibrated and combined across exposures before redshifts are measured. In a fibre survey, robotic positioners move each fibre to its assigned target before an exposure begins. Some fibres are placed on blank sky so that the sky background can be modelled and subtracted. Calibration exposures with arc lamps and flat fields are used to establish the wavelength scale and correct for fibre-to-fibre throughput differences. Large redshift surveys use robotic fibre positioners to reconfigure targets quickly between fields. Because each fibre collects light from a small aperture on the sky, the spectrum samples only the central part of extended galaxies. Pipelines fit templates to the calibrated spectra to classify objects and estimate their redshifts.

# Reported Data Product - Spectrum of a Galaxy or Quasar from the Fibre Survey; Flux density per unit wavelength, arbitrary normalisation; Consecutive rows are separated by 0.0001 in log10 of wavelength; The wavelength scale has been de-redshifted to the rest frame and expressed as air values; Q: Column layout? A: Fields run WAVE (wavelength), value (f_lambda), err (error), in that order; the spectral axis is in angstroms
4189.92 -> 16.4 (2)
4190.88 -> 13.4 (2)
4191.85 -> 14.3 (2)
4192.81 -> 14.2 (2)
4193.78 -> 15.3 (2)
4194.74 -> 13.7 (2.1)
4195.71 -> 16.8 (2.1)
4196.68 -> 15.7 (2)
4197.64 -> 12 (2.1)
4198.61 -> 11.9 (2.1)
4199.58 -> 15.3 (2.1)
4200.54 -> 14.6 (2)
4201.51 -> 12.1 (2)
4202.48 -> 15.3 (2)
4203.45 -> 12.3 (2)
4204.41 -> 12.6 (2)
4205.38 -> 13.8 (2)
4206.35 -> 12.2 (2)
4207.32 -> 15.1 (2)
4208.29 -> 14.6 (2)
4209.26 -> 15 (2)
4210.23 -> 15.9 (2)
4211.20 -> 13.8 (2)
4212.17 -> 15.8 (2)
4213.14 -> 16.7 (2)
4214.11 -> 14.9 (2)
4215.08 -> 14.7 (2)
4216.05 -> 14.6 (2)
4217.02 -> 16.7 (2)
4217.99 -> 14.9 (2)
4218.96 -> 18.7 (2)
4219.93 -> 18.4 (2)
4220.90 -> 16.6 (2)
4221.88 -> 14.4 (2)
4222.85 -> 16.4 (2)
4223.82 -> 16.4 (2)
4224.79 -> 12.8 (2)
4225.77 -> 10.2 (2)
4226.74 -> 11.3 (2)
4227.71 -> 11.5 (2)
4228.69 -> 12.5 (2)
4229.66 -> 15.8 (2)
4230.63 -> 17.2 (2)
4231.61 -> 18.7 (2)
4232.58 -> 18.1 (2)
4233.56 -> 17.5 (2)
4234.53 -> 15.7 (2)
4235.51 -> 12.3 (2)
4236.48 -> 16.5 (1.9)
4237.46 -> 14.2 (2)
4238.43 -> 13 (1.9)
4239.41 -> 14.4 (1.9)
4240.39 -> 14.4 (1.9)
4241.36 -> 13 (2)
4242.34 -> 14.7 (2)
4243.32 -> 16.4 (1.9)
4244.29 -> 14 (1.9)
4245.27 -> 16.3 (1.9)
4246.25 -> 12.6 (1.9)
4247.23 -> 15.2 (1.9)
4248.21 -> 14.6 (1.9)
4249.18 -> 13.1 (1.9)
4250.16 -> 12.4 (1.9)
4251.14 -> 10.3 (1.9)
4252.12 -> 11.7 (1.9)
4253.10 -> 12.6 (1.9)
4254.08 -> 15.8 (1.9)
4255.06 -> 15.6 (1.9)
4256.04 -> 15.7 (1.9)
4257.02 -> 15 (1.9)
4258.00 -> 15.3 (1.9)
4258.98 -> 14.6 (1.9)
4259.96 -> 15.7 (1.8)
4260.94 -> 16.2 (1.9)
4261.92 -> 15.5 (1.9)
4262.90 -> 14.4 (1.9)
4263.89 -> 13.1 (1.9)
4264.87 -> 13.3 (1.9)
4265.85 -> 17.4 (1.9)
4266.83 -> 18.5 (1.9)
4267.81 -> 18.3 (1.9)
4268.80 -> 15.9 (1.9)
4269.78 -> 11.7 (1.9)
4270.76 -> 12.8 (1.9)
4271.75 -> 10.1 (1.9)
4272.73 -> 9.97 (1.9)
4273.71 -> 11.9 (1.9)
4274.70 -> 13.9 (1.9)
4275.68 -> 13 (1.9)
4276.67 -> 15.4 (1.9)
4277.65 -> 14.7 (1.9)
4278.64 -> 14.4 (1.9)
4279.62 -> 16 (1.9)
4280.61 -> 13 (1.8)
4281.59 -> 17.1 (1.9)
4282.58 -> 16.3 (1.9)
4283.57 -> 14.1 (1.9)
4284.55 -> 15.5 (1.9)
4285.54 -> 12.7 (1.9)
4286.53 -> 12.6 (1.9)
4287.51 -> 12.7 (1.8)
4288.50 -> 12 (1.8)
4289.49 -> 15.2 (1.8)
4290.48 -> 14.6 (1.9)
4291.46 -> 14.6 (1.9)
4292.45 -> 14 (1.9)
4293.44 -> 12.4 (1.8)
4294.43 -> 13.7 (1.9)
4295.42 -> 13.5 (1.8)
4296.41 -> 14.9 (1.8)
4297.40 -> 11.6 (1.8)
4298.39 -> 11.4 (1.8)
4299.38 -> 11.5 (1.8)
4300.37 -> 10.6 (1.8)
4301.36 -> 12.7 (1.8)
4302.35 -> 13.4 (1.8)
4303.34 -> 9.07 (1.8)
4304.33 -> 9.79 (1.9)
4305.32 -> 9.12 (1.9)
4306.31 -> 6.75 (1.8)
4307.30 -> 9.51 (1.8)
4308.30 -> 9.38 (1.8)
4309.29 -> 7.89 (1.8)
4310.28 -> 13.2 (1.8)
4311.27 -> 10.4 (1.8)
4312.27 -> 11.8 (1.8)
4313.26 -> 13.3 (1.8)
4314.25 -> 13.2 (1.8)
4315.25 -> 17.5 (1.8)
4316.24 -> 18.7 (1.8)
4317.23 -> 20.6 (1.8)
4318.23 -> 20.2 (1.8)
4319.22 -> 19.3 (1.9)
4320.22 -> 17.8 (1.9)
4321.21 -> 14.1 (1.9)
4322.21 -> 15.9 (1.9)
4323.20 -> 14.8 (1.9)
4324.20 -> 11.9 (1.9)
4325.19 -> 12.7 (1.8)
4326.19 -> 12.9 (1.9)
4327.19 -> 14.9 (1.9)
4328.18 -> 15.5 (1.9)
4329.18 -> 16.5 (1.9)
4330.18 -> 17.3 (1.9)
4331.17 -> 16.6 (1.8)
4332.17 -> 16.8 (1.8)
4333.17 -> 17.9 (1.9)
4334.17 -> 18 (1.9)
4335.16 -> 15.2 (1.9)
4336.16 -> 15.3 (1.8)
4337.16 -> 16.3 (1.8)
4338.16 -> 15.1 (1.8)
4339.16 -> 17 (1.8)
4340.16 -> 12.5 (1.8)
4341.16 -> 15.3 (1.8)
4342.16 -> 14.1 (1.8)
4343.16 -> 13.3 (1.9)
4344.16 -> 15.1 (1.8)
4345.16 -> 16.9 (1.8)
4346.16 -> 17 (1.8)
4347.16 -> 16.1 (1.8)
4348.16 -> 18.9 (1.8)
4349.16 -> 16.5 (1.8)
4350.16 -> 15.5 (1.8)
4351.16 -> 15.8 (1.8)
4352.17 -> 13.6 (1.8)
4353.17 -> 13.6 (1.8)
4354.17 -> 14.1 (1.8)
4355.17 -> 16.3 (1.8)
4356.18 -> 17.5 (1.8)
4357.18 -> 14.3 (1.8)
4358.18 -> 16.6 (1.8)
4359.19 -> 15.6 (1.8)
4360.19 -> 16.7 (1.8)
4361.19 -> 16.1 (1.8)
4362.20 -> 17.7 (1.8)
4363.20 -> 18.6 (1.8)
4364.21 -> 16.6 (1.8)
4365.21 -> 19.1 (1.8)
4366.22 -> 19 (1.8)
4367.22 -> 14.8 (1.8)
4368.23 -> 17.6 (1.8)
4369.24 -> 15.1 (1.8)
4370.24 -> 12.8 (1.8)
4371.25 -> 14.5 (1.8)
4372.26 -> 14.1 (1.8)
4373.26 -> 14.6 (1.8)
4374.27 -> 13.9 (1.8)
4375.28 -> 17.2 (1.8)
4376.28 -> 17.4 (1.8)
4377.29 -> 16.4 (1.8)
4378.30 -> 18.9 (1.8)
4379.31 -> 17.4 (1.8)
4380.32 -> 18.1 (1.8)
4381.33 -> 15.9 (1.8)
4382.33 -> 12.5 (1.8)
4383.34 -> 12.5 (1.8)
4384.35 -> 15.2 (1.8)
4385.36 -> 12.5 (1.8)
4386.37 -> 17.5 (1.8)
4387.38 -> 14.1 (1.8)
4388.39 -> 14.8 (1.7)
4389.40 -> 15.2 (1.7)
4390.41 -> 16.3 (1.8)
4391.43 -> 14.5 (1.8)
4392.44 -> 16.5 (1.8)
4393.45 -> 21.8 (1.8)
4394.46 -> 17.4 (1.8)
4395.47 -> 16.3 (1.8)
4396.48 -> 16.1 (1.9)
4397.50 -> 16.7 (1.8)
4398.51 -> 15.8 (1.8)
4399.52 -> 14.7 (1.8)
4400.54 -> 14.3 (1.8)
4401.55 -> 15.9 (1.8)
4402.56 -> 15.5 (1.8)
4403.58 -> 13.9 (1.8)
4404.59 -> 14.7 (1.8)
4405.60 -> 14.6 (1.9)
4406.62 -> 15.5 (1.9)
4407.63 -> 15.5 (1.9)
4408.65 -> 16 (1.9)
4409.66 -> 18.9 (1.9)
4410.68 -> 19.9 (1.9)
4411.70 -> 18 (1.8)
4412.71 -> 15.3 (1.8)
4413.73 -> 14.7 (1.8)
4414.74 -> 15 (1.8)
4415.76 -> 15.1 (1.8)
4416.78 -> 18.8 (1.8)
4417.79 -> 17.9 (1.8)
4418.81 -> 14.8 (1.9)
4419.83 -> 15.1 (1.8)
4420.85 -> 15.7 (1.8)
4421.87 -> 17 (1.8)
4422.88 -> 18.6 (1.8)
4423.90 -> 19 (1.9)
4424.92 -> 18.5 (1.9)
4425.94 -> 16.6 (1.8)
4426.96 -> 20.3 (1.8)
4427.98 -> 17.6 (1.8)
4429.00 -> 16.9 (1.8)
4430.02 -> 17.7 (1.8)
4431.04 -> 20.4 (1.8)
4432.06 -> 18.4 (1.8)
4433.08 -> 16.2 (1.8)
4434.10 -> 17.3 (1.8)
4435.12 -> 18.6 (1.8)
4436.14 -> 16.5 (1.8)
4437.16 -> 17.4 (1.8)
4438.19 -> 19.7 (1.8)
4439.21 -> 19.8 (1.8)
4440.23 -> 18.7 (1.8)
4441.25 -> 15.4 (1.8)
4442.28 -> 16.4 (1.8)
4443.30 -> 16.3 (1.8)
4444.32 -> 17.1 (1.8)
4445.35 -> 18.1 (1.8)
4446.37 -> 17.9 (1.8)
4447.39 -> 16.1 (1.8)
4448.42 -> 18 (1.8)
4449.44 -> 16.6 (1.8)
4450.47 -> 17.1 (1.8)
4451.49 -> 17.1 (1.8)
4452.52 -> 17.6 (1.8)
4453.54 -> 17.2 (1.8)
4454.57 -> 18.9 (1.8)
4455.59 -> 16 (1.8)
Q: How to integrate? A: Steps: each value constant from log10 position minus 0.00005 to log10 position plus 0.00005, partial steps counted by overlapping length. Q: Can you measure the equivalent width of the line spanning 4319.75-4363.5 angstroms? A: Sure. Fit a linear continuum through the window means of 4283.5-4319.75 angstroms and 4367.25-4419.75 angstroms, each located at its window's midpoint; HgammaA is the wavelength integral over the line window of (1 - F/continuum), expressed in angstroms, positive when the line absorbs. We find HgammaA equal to -4.3 angstroms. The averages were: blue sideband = 13.1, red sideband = 15.8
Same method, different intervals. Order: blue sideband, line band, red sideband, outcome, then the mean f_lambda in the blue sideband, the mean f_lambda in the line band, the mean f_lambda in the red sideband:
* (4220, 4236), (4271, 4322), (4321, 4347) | 6.2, 14.9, 13.4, 15.4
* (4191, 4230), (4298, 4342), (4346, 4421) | 3.9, 14.5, 14.1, 16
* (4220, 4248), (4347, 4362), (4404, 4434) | 0.3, 14.8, 15.8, 17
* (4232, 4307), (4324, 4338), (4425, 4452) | -0.4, 13.8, 15.6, 17.6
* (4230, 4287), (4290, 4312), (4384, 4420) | 5.0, 14.6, 11.5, 16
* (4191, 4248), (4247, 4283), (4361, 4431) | 1.9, 14.7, 14.3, 16.3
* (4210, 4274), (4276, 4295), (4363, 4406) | 1.0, 14.7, 14.2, 15.8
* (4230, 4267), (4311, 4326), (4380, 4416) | -0.2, 14.8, 15.5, 15.8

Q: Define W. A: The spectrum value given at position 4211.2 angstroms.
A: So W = 13.8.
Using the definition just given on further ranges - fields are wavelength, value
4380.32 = 18.1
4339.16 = 17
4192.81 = 14.2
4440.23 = 18.7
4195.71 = 16.8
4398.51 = 15.8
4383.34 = 12.5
